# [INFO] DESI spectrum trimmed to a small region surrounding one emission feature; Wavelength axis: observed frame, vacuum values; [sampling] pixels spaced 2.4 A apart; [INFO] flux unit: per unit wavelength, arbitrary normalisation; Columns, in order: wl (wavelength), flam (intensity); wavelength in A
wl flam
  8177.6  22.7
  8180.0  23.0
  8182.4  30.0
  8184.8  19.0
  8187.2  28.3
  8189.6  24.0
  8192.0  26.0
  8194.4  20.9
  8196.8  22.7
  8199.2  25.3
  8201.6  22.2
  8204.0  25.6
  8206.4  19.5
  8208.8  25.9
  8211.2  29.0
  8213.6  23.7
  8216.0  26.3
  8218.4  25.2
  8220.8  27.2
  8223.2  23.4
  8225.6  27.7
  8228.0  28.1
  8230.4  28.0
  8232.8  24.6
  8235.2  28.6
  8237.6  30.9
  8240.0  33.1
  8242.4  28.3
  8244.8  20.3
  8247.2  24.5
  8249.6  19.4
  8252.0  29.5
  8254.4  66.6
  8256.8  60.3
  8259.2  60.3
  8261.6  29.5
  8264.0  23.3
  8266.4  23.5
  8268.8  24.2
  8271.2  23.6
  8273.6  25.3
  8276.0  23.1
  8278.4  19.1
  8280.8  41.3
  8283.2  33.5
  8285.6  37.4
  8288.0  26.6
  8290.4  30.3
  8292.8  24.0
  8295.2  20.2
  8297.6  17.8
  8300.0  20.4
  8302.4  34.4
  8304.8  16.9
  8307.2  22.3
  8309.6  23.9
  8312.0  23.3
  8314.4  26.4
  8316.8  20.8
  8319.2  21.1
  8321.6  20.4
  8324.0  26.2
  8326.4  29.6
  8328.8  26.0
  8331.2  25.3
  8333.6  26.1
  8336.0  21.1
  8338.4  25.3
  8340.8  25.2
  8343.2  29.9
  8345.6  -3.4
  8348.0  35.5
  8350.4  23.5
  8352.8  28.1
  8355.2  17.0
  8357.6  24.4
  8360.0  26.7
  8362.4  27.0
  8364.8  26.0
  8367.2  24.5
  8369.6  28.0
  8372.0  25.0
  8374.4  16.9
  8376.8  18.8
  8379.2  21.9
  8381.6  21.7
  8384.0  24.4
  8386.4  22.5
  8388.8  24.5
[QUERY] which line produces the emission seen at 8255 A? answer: Halpha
